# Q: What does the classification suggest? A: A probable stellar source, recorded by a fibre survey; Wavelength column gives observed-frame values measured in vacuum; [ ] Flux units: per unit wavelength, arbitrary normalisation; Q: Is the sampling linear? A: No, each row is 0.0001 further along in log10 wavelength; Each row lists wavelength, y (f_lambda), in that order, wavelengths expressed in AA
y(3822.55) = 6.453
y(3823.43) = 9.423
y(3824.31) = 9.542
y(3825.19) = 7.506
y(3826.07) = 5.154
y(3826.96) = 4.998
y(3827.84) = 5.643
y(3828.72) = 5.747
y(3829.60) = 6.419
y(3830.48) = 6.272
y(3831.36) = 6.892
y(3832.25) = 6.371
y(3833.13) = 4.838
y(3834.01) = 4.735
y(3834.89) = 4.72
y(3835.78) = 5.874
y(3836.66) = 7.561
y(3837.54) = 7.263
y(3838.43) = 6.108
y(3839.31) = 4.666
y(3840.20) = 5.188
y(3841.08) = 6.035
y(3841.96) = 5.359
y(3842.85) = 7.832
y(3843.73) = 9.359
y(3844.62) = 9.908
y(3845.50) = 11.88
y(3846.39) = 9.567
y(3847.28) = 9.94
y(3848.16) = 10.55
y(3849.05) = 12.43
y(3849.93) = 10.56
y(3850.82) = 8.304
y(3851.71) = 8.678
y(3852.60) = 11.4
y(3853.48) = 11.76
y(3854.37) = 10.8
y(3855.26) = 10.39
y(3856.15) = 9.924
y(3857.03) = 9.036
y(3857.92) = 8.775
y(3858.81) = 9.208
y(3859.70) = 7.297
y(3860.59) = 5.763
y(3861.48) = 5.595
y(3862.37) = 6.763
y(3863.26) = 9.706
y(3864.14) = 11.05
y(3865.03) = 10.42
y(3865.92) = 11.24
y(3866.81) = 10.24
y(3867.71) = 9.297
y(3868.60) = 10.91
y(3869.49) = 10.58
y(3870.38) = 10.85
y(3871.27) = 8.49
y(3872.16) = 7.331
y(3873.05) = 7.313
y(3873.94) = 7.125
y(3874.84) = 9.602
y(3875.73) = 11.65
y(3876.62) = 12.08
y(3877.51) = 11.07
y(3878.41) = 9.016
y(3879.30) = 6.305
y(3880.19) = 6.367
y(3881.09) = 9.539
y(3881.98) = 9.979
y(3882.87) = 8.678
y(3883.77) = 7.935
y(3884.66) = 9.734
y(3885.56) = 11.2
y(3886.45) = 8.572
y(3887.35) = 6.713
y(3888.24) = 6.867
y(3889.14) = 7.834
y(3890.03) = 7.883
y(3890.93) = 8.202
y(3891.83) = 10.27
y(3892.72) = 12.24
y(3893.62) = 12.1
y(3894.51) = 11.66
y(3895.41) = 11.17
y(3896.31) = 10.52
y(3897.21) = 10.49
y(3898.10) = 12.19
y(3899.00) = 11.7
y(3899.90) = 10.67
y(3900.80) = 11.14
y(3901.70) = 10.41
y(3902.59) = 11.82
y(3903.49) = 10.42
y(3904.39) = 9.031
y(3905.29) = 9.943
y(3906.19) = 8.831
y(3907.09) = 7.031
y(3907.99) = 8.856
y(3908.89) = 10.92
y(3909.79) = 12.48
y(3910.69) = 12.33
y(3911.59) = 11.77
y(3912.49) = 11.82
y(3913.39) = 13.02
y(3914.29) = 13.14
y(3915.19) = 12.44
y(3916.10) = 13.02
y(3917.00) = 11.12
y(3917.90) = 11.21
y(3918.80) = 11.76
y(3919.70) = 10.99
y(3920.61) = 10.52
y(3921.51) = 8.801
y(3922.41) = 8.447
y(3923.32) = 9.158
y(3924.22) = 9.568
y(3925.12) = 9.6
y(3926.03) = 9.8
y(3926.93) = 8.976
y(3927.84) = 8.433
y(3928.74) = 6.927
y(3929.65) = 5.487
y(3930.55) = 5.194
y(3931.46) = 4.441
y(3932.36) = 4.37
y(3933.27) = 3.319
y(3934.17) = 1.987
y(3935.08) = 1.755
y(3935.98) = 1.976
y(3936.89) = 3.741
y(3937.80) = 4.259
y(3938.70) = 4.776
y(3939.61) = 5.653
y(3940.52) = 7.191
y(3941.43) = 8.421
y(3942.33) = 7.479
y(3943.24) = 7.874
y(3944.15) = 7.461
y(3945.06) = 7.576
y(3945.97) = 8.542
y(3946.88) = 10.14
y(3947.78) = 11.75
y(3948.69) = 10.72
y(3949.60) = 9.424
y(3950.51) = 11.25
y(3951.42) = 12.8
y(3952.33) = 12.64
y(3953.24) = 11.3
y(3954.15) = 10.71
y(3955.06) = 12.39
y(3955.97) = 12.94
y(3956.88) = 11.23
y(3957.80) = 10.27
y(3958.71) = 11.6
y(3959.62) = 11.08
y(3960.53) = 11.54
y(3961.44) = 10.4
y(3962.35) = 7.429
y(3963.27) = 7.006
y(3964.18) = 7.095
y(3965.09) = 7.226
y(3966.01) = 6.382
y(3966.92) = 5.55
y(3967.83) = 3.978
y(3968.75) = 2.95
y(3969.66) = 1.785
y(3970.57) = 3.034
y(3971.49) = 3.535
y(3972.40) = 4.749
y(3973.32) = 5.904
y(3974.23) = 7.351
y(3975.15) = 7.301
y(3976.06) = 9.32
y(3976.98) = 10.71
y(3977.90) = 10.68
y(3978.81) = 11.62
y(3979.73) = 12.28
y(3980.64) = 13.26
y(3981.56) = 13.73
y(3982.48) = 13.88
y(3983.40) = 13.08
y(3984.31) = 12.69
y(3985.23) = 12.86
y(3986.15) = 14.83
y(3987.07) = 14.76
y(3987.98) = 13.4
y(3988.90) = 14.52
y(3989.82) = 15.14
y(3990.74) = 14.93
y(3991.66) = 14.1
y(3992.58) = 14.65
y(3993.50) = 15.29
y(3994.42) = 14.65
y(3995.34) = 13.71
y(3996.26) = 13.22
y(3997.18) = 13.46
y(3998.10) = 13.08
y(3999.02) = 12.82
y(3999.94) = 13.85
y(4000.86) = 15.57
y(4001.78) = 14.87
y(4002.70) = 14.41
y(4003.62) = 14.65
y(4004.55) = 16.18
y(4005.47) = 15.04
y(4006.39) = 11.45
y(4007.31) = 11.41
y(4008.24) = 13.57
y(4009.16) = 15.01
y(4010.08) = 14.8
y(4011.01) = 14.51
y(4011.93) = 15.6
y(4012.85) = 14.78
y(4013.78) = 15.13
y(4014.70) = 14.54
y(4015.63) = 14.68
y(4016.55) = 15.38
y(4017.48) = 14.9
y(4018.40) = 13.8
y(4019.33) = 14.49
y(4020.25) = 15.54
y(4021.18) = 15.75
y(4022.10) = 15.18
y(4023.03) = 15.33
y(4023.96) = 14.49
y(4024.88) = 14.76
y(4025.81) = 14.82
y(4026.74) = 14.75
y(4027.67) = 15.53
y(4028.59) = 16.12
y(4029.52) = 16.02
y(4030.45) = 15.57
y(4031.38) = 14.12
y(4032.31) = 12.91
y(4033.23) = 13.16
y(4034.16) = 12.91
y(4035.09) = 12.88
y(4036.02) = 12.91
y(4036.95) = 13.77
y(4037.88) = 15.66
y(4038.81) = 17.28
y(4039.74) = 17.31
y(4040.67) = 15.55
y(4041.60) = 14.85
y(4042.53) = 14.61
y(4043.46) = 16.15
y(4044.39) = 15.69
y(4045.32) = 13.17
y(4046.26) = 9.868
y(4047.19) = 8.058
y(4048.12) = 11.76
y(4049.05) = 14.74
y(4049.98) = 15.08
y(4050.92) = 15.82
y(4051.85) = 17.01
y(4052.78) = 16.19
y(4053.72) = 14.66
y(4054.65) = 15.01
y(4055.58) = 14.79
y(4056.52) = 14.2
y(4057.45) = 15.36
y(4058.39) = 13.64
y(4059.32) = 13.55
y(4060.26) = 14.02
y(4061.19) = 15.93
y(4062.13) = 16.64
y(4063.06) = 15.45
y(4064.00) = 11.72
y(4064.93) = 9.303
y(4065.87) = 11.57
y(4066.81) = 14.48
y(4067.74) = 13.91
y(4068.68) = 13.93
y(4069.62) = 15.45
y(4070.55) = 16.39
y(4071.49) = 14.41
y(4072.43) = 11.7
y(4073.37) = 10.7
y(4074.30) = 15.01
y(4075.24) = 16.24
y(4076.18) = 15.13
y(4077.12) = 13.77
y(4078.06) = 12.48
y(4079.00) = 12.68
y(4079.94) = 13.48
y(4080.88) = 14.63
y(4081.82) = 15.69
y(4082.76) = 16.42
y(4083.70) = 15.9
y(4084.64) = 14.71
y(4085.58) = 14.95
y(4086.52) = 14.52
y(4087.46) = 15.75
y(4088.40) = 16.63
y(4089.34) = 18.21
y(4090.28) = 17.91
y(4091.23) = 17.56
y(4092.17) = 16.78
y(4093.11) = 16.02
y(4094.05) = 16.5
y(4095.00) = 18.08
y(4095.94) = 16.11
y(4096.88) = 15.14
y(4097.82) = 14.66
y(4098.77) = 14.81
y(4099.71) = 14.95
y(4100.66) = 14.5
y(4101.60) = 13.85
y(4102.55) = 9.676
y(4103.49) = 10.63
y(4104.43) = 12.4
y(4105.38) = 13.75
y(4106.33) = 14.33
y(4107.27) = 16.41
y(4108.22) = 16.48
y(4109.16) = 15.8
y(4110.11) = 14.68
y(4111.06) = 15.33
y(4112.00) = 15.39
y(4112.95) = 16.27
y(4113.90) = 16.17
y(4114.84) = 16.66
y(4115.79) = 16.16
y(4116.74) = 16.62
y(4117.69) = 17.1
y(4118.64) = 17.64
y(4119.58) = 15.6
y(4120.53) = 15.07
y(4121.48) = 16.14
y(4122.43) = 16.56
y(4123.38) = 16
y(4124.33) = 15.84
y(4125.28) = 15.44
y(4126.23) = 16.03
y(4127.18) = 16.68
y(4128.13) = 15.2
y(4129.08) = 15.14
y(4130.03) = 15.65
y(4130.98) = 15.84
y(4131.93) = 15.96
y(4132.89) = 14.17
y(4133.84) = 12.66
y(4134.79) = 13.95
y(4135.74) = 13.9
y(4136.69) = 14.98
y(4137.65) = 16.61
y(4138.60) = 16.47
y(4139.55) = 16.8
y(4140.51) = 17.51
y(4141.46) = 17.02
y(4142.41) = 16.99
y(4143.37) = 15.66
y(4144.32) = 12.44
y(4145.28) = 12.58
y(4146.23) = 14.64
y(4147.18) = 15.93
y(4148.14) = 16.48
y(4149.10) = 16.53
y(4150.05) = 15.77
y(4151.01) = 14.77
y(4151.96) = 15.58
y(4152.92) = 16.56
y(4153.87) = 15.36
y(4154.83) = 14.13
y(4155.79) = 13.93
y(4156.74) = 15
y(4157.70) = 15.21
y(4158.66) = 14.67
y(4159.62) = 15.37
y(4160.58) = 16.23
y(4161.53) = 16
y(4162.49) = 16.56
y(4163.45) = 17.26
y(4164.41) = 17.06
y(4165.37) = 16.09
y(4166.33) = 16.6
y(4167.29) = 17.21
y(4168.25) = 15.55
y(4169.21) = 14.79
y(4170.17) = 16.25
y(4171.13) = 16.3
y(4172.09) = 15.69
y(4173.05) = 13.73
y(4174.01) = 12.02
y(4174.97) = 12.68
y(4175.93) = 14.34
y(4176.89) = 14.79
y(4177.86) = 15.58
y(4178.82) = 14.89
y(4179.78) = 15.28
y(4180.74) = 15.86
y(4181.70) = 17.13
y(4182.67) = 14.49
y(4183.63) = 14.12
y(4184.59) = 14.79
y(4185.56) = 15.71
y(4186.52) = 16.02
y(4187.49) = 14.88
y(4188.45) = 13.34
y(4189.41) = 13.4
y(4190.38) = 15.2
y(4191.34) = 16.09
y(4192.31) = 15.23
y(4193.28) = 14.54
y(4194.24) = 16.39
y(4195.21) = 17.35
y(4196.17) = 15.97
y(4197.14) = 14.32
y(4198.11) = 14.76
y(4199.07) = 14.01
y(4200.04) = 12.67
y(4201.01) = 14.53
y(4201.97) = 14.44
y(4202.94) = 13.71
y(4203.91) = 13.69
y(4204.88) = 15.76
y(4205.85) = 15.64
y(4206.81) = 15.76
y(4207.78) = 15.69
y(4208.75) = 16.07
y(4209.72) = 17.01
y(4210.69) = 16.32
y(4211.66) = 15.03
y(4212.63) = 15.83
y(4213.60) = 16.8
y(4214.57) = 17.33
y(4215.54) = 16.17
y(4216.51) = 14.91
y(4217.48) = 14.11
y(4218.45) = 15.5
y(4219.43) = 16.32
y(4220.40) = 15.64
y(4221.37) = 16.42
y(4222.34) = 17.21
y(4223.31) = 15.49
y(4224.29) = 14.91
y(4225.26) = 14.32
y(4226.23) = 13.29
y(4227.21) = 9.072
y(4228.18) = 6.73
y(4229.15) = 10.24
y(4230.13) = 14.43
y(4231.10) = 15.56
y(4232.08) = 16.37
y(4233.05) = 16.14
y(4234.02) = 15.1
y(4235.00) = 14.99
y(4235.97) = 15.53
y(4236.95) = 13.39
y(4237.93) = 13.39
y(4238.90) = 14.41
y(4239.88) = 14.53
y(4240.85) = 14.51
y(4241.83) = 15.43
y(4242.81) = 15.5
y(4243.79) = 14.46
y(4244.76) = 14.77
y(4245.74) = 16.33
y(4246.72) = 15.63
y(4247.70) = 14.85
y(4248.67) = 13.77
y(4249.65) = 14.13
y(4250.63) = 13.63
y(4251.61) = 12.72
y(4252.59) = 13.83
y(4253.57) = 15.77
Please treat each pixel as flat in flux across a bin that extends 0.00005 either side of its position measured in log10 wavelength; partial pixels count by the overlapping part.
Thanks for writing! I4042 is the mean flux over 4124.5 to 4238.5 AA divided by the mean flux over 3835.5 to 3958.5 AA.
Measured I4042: 1.7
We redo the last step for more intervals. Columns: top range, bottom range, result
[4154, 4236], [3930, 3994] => 1.66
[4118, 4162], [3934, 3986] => 1.80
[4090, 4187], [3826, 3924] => 1.67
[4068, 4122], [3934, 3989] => 1.70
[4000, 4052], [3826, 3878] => 1.73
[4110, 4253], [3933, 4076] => 1.24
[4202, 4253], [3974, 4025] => 1.07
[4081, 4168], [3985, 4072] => 1.08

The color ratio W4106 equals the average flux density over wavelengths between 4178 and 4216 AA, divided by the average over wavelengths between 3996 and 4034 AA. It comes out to 1.1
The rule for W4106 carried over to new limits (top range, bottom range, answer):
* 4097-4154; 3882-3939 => 1.69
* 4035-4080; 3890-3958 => 1.51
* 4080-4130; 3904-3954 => 1.77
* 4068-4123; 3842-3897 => 1.61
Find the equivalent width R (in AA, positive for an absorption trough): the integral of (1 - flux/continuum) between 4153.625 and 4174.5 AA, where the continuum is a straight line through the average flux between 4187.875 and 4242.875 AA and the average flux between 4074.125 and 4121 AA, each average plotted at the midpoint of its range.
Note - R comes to -0.6 AA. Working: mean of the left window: 15.3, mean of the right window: 14.8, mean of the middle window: 15.5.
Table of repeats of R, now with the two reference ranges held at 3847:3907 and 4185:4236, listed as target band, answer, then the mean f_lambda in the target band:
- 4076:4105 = -4.4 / 15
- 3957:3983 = 6.5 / 8.32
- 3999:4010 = -2.4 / 14.2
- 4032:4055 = -3.8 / 14.3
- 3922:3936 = 5.5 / 6.34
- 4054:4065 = -1.6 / 14.3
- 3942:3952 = 1.1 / 9.61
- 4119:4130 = -1.8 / 15.8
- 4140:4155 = -1.7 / 15.5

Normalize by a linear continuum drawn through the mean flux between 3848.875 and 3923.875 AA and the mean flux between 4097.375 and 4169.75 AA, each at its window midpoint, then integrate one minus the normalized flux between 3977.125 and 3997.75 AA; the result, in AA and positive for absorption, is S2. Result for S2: -2.5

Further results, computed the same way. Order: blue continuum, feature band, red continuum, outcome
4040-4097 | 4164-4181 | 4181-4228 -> -0.3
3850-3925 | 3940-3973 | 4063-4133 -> 8.6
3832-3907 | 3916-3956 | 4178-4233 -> 7.8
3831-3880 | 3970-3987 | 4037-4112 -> 2.8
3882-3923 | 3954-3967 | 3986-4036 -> 3.0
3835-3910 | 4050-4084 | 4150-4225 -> -3.5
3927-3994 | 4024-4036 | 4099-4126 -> -2.6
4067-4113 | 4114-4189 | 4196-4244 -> -3.3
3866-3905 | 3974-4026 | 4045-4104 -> -4.9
